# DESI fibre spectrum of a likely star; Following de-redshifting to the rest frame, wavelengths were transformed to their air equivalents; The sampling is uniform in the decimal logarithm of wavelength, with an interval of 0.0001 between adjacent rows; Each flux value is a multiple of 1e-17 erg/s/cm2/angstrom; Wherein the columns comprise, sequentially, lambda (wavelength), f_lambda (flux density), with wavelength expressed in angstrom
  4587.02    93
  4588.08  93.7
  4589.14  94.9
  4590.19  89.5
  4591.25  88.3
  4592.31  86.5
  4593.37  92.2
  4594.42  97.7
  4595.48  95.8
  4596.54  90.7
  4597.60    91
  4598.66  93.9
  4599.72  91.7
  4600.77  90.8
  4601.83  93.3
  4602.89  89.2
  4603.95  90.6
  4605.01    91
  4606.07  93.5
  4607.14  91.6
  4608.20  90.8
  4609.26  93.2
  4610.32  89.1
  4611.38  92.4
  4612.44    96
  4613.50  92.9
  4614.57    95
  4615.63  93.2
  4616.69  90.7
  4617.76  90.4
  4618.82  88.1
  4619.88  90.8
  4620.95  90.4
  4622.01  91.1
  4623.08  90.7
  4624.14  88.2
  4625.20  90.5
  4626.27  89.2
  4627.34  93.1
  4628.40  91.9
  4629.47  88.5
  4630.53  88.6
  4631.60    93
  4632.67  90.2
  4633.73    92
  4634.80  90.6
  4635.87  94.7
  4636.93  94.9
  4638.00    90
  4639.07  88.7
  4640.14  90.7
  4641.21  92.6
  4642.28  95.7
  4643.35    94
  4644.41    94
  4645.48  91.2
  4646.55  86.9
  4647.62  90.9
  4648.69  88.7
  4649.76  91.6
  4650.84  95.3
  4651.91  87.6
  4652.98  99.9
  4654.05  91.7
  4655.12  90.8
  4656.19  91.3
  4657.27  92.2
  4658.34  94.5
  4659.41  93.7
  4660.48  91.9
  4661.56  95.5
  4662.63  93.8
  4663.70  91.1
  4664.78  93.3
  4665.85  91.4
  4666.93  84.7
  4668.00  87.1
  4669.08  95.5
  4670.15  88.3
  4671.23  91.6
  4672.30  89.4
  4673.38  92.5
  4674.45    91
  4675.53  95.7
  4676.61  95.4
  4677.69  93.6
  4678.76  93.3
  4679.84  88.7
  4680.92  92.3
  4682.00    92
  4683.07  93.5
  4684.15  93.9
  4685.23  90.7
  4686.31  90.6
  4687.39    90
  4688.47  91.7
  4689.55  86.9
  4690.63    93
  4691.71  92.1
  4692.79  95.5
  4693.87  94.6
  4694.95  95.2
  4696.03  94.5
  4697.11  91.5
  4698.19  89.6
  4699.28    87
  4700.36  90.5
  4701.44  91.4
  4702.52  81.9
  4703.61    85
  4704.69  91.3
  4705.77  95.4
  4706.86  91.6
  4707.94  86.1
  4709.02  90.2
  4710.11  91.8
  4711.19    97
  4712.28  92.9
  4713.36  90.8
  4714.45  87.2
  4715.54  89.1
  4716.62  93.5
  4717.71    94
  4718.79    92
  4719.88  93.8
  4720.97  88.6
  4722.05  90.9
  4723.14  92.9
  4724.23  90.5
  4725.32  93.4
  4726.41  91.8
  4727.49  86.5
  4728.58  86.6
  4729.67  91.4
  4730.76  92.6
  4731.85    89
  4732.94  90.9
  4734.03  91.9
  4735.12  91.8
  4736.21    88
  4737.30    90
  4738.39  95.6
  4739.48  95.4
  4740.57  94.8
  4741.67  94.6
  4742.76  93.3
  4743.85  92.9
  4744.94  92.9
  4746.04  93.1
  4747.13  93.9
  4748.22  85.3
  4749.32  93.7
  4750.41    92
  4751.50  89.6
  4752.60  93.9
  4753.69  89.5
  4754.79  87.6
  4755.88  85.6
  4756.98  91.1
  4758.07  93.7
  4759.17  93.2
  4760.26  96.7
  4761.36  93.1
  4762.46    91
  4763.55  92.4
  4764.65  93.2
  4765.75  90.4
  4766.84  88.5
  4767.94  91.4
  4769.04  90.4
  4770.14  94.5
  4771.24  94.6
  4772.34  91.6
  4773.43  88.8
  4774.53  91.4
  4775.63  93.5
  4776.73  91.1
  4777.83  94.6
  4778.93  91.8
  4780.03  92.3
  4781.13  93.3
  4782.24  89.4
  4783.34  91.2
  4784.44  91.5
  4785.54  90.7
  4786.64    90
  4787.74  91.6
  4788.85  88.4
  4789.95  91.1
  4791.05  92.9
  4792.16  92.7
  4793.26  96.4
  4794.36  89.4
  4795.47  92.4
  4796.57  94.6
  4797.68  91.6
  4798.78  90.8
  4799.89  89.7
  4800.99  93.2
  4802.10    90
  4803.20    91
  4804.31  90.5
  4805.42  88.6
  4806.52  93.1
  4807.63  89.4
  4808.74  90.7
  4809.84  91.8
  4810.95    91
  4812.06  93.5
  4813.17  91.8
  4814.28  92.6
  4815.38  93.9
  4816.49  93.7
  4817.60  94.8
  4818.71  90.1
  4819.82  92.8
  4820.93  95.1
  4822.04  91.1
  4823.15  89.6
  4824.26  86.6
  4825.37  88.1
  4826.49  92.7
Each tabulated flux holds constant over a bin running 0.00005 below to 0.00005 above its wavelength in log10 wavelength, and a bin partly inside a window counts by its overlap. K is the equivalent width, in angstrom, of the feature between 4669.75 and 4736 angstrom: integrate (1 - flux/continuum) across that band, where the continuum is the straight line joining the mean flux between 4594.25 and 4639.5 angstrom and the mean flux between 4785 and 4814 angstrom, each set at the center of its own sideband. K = 0.2 angstrom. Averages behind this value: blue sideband 91.6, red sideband 91.4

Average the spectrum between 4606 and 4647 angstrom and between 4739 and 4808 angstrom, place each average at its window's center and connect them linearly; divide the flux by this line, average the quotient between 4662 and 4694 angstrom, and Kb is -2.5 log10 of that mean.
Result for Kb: 0.00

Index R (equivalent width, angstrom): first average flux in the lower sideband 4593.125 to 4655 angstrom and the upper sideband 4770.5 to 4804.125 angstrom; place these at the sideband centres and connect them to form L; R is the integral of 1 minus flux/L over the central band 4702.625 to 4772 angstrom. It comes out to 0.2 angstrom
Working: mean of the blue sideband 91.8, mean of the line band 91.5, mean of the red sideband 91.7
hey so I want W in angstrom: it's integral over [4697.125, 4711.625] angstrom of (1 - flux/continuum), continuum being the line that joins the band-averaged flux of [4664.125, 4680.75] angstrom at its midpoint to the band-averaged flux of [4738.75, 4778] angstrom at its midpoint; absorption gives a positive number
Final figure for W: 0.3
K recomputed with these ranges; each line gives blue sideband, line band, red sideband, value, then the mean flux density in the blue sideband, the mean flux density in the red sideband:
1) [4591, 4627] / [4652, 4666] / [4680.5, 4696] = -0.15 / 91.5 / 92.4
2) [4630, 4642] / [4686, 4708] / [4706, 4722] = 0.14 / 91.5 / 91.4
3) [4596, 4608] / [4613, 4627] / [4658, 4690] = 0.11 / 91.5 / 91.8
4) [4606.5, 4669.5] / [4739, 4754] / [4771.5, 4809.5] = -0.16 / 91.6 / 91.5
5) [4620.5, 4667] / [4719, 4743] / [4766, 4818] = 0.05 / 91.7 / 91.7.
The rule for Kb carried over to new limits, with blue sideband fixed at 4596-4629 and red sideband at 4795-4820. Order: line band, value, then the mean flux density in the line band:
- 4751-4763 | 0.00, 91.3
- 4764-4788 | 0.00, 91.6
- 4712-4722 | 0.00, 91.3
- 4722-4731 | 0.01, 90.6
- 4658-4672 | 0.00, 91.7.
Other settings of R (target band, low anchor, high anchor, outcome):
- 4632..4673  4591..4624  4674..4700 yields 0.1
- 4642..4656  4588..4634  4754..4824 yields -0.1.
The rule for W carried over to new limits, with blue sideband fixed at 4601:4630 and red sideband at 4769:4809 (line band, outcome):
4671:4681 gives -0.1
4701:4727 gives 0.1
